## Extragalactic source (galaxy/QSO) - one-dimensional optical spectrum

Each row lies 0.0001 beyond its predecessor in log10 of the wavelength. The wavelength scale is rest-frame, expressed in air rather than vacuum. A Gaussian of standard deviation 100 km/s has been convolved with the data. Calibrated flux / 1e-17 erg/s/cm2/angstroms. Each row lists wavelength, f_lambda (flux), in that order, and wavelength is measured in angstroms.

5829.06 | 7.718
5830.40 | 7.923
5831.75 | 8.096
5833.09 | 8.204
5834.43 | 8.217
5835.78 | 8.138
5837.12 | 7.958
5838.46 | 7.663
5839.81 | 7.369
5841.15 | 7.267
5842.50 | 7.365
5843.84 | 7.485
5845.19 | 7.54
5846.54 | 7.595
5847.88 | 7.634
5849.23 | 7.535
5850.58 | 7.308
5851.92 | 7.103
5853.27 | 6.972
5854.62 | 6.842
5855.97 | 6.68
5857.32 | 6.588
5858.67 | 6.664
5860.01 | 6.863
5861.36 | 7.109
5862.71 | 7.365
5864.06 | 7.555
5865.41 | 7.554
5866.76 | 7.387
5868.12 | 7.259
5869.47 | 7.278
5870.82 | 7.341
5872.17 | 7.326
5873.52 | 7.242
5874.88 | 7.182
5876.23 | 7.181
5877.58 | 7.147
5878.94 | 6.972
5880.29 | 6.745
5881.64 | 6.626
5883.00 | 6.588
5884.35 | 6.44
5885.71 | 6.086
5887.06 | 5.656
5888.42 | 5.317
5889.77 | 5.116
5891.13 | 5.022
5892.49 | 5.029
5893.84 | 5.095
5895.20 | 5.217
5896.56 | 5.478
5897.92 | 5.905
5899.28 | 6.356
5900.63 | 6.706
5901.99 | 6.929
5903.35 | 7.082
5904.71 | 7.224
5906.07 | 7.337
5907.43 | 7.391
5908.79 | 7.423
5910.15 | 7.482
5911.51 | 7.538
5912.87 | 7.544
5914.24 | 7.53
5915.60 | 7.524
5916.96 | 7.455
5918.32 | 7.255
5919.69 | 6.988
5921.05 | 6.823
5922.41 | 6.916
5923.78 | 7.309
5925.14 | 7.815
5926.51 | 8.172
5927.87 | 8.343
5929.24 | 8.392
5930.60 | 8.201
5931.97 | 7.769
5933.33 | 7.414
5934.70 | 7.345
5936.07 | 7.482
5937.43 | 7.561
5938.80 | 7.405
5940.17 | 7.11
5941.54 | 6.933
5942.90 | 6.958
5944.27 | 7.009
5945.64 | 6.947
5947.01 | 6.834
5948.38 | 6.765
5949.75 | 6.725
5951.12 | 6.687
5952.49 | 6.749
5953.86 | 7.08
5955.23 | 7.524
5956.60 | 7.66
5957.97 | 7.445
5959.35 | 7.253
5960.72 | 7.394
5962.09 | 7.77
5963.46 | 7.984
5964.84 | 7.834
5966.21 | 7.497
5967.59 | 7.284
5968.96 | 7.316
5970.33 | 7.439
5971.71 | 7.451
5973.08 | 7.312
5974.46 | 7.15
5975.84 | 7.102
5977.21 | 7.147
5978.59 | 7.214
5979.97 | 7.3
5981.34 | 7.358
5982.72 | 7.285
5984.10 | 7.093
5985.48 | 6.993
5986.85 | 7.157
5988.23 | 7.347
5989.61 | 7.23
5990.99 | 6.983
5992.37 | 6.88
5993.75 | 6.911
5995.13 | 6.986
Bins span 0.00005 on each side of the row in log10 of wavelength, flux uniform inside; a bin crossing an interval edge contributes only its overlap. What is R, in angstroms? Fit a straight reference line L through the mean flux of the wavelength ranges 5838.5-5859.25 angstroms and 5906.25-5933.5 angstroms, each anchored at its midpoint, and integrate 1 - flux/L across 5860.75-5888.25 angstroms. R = 1.37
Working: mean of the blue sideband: 7.21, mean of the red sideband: 7.56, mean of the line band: 6.97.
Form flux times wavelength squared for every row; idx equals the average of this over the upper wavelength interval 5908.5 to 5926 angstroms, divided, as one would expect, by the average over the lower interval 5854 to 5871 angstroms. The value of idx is 1.05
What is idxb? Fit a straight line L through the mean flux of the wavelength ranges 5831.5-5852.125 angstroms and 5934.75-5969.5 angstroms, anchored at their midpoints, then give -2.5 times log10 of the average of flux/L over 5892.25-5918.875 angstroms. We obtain 0.09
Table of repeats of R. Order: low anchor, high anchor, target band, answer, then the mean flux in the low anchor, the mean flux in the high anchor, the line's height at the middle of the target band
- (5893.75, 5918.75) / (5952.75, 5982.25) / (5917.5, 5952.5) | -0.9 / 6.91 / 7.39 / 7.14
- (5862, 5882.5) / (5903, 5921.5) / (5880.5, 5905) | 4.3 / 7.2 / 7.34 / 7.27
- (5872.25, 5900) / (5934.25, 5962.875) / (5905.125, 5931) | -3.4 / 6.15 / 7.18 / 6.67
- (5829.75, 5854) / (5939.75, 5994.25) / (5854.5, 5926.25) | 6.3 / 7.63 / 7.2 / 7.46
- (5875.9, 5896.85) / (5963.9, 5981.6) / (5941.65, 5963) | -0.3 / 5.97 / 7.35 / 7.02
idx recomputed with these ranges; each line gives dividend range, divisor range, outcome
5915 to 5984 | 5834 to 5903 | 1.11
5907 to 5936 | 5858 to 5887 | 1.09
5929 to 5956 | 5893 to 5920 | 1.07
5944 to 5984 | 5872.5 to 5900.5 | 1.21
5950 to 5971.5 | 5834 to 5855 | 1.02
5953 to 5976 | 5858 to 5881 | 1.07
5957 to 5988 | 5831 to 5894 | 1.09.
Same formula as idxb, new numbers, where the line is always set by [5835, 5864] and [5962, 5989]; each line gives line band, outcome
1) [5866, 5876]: 0.003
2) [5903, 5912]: -0.006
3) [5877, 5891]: 0.176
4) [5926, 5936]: -0.084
